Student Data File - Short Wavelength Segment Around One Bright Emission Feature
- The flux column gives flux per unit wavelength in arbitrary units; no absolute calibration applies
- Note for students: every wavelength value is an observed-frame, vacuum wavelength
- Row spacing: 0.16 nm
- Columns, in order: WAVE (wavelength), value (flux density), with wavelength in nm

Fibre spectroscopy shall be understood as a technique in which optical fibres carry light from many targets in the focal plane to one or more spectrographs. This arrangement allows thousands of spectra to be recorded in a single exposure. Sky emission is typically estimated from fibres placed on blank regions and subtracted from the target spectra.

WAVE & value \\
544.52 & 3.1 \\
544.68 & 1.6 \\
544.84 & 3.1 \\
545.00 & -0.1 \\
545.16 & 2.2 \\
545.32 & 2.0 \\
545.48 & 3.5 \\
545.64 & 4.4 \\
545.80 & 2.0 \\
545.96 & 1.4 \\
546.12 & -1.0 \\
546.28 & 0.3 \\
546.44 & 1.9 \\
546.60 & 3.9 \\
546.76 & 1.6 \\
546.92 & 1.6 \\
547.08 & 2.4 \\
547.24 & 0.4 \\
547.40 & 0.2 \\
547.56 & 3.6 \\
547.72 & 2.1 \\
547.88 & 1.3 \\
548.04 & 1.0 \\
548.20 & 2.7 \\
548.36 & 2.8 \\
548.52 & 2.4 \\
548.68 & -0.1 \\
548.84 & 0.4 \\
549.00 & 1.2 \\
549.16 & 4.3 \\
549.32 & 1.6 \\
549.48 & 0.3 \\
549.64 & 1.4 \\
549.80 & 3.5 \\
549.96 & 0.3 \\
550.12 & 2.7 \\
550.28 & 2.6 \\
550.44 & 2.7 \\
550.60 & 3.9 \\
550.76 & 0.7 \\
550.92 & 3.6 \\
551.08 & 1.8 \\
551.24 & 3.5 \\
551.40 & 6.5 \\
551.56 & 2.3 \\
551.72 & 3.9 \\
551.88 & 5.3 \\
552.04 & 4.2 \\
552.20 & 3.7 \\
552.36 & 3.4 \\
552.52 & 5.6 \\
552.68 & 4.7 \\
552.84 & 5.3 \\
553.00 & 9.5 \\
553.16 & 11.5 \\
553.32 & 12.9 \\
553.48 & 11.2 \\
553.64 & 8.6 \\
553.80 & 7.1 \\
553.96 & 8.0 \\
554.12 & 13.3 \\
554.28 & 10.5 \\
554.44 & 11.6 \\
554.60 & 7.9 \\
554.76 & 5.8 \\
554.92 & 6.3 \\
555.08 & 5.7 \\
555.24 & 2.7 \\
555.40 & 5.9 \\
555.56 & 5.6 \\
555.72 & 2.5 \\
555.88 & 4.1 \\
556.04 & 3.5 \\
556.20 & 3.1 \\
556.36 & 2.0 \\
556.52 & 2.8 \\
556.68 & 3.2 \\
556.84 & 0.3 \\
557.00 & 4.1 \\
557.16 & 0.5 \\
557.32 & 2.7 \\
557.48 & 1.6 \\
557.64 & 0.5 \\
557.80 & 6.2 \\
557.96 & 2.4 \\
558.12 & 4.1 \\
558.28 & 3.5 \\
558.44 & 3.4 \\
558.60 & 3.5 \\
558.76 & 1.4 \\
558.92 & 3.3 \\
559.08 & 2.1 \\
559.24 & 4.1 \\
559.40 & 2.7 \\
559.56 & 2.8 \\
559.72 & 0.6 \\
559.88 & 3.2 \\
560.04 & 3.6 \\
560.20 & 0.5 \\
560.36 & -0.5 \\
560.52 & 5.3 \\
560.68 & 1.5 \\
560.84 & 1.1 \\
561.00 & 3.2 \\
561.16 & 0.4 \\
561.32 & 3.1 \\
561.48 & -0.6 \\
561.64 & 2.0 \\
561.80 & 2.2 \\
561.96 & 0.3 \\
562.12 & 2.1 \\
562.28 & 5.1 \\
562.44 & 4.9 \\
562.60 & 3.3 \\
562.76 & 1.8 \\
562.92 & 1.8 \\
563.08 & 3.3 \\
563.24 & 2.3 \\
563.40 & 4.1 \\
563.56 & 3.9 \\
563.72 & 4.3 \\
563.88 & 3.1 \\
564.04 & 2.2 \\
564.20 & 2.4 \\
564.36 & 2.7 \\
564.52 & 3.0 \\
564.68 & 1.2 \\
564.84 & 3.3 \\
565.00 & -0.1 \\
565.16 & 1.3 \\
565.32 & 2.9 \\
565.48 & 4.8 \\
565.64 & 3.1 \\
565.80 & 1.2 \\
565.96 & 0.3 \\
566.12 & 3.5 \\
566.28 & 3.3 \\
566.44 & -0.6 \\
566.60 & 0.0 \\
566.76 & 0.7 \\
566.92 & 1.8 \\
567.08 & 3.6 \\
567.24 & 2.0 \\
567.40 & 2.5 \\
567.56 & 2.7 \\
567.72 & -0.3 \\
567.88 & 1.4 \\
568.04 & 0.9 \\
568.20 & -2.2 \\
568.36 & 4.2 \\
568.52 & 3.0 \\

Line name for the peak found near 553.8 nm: C IV 1549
